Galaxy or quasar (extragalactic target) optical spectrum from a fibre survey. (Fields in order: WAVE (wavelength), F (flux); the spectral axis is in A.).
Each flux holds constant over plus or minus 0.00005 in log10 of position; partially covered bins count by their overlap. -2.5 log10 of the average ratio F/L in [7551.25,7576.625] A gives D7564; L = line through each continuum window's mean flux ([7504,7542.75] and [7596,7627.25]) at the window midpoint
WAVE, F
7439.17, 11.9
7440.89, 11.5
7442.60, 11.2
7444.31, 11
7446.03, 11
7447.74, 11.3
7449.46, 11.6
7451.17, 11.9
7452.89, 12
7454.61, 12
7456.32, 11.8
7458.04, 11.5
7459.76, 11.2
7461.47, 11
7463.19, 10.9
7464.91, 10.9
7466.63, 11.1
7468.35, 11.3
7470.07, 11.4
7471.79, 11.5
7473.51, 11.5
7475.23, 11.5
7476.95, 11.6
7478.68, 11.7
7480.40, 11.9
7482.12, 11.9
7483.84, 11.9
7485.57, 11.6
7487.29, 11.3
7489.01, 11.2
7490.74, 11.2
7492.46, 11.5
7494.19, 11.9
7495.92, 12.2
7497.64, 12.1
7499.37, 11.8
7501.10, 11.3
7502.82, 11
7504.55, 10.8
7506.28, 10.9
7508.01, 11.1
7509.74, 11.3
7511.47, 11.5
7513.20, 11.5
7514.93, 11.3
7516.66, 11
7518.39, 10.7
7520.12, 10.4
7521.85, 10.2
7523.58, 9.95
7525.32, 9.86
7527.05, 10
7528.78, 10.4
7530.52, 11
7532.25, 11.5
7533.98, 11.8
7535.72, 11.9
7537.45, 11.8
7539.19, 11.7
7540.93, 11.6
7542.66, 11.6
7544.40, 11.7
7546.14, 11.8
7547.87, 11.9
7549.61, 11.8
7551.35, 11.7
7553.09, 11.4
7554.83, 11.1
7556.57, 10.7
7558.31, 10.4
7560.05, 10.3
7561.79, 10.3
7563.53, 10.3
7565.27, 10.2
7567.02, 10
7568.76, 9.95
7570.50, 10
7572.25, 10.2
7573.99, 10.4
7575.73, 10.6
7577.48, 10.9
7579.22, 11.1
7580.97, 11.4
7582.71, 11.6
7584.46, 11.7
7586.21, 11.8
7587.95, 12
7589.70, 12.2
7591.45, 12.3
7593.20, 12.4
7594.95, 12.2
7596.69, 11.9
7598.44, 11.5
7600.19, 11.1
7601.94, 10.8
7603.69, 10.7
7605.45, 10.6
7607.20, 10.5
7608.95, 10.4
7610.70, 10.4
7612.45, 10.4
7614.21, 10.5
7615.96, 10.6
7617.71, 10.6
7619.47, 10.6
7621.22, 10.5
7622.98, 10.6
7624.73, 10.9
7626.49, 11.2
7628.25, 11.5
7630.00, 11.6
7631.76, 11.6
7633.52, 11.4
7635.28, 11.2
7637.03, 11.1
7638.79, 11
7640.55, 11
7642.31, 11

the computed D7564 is 0.04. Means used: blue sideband 11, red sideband 10.8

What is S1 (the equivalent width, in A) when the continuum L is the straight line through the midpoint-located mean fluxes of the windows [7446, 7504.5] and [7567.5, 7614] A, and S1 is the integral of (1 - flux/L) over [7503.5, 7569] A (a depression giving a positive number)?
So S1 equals 1.7 A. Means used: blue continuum 11.5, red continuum 11.1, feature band 11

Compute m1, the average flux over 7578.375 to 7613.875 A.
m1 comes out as 11.3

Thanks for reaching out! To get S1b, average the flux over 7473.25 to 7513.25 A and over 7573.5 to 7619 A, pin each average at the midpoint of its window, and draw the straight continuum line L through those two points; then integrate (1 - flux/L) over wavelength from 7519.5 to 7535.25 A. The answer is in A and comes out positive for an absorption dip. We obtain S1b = 1.1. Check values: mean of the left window 11.5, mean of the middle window 10.6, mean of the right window 11.2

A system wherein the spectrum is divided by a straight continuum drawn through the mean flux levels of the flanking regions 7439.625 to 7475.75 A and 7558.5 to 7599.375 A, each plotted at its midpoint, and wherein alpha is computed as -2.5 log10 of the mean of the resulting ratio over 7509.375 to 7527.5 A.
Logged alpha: 0.05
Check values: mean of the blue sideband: 11.4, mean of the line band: 10.7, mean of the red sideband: 11.1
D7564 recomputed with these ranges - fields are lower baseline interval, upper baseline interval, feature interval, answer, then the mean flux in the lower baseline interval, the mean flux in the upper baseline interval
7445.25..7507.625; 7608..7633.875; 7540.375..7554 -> -0.05 mag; 11.5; 10.8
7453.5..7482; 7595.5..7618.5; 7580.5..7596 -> -0.10 mag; 11.4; 10.8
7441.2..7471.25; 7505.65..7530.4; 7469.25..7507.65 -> -0.05 mag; 11.4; 10.7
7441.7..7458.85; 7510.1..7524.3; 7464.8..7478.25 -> -0.01 mag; 11.5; 10.8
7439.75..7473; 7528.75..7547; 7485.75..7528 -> 0.04 mag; 11.4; 11.6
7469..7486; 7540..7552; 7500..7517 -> 0.05 mag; 11.6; 11.7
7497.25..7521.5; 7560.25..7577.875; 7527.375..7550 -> -0.08 mag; 11.2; 10.3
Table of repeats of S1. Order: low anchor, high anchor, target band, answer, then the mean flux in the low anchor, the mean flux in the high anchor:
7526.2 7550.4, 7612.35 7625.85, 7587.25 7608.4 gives -1.3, 11.5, 10.6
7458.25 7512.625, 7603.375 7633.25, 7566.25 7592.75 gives -0.3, 11.4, 10.8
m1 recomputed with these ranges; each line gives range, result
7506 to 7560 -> 11.1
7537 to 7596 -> 11.2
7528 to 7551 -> 11.6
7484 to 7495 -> 11.5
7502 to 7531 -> 10.8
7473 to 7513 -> 11.5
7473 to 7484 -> 11.7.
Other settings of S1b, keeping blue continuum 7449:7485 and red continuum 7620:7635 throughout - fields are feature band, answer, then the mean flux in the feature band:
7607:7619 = 0.7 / 10.5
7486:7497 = -0.1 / 11.6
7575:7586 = 0.0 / 11.3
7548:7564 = 0.5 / 10.9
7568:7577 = 0.8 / 10.3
